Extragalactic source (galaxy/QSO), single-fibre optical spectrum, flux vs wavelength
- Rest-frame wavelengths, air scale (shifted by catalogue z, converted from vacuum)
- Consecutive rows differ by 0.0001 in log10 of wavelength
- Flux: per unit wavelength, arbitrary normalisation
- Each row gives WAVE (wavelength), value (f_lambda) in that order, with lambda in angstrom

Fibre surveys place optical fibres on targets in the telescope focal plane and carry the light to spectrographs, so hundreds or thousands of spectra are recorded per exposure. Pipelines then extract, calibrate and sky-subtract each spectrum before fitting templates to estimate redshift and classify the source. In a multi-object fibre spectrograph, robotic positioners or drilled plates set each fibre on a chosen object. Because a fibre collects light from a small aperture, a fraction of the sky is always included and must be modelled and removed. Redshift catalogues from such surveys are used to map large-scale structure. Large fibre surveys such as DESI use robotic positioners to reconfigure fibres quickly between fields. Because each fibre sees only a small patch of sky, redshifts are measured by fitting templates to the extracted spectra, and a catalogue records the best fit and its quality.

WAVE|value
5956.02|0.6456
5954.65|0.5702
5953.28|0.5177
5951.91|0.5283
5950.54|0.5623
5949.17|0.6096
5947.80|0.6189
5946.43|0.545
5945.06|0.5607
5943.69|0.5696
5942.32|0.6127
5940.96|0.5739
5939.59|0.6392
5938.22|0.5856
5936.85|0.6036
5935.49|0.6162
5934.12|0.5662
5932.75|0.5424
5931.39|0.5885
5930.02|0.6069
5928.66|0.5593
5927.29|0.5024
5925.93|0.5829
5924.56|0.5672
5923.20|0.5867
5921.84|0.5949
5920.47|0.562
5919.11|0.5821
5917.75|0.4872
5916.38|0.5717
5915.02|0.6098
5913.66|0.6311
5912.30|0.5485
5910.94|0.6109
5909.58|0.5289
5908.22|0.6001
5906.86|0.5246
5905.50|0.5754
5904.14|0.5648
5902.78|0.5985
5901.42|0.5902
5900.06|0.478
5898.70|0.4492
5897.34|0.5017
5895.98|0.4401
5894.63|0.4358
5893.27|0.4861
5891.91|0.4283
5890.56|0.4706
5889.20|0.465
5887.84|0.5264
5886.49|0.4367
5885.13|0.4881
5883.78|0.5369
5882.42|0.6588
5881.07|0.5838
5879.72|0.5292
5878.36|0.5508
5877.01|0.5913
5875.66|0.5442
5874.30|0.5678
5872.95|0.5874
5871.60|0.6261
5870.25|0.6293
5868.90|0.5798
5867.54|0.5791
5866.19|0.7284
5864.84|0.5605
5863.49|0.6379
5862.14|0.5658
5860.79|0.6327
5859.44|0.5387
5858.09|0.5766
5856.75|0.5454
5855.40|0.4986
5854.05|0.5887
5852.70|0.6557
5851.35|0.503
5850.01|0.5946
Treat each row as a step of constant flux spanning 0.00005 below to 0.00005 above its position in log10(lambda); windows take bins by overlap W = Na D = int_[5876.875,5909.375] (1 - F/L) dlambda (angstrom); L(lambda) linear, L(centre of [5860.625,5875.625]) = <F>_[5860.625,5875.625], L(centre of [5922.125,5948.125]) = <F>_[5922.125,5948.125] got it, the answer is 4.1 angstrom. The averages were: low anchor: 0.605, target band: 0.52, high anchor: 0.58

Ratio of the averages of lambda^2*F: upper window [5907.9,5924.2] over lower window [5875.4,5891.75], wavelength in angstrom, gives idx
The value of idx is 1.10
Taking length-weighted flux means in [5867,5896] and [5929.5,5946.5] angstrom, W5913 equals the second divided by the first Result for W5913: 1.1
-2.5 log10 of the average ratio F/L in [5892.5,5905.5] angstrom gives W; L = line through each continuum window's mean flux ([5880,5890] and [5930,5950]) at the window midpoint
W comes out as 0.07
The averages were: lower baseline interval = 0.527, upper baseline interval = 0.588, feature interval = 0.508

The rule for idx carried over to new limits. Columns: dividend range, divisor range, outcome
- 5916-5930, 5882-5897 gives 1.17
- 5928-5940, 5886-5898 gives 1.28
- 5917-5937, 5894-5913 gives 1.08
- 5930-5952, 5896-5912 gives 1.09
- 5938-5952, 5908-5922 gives 1.03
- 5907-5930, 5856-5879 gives 0.98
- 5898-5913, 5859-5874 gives 0.92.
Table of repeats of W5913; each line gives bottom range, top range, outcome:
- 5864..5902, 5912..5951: 1.08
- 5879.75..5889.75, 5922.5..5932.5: 1.08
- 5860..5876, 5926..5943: 0.97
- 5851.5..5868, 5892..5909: 0.88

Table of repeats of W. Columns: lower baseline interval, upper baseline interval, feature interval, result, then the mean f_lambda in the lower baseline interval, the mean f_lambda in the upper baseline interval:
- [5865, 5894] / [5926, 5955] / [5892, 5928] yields 0.038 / 0.552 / 0.575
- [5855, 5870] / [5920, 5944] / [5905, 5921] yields 0.026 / 0.589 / 0.581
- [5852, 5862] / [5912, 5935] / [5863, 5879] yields -0.043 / 0.576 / 0.571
